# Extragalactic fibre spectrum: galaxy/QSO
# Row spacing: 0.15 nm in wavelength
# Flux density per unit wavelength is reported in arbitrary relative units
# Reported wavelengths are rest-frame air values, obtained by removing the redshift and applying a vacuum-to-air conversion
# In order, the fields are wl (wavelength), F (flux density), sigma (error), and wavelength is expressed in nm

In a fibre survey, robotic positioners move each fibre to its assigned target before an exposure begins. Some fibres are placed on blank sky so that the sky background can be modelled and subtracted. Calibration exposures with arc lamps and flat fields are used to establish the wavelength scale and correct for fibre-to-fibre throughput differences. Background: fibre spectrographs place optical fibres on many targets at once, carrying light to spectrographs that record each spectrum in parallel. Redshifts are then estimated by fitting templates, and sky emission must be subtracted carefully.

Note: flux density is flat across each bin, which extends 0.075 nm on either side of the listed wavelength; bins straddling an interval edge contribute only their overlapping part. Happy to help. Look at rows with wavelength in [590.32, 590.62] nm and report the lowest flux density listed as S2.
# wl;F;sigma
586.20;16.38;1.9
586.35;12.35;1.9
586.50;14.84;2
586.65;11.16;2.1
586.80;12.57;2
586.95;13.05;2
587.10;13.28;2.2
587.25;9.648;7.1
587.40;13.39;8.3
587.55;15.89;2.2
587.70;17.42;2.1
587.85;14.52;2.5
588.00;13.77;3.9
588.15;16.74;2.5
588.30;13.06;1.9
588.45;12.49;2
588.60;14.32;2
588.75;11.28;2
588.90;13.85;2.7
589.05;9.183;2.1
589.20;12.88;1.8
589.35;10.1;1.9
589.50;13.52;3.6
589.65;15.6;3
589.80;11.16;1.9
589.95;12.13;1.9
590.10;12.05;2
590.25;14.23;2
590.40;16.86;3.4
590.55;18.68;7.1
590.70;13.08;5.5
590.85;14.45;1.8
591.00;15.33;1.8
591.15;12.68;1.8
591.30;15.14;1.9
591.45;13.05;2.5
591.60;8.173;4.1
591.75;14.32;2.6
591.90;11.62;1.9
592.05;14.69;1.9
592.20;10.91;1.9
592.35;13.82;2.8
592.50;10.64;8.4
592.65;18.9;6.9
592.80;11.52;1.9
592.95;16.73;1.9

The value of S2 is 16.86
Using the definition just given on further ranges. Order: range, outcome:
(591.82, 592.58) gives 10.64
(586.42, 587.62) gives 9.648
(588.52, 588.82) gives 11.28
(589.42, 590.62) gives 11.16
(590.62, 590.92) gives 13.08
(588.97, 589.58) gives 9.183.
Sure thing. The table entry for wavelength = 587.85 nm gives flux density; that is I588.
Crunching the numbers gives 14.52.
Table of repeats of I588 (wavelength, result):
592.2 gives 10.91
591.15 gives 12.68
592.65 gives 18.9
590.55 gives 18.68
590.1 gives 12.05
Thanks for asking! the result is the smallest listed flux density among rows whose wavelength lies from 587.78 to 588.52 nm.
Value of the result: 12.49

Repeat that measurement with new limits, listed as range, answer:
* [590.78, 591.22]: 12.68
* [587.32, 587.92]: 13.39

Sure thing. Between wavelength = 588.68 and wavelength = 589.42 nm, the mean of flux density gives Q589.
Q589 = 11.5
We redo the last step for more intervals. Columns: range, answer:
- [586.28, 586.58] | 13.6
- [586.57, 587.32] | 12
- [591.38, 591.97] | 11.8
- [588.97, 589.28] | 11.1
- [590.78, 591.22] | 14.2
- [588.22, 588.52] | 12.8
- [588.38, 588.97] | 13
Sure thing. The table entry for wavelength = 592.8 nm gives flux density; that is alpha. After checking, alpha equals 11.52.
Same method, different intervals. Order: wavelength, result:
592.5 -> 10.64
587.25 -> 9.648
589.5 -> 13.52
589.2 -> 12.88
